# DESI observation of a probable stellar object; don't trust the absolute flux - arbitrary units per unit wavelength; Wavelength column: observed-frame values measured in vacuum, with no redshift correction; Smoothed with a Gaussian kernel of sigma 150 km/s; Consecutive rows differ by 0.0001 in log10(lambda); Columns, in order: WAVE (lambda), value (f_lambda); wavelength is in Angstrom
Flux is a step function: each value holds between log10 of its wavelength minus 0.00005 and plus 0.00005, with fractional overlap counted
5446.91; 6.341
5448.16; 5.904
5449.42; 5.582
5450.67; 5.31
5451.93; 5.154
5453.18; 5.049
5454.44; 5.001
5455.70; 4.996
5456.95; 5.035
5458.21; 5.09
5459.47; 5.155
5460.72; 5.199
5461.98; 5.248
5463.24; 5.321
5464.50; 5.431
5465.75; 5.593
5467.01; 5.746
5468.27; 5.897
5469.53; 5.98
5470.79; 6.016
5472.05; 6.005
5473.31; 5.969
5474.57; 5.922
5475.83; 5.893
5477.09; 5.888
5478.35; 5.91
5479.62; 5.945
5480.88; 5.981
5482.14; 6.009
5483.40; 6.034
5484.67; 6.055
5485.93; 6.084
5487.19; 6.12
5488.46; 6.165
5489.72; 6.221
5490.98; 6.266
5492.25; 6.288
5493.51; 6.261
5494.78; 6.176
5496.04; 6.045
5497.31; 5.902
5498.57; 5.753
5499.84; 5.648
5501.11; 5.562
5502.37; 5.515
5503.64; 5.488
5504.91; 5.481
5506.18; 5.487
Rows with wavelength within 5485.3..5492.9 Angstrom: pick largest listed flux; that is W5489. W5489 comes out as 6.288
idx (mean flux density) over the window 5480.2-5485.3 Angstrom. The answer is 6.02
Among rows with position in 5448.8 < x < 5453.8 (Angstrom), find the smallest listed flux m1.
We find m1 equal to 5.049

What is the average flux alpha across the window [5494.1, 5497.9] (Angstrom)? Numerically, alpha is 6.04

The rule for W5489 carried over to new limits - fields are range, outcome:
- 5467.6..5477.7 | 6.016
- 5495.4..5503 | 6.045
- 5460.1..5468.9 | 5.897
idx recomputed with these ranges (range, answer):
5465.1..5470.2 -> 5.81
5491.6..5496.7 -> 6.19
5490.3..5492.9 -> 6.28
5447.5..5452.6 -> 5.49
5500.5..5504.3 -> 5.52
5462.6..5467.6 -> 5.52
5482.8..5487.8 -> 6.07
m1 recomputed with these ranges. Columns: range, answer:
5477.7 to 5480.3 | 5.91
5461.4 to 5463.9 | 5.248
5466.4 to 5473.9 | 5.746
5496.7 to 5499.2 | 5.753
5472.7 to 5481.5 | 5.888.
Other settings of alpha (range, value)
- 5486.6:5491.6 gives 6.2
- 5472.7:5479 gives 5.91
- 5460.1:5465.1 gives 5.29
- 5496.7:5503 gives 5.68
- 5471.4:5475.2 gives 5.97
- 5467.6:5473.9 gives 5.97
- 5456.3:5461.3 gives 5.13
